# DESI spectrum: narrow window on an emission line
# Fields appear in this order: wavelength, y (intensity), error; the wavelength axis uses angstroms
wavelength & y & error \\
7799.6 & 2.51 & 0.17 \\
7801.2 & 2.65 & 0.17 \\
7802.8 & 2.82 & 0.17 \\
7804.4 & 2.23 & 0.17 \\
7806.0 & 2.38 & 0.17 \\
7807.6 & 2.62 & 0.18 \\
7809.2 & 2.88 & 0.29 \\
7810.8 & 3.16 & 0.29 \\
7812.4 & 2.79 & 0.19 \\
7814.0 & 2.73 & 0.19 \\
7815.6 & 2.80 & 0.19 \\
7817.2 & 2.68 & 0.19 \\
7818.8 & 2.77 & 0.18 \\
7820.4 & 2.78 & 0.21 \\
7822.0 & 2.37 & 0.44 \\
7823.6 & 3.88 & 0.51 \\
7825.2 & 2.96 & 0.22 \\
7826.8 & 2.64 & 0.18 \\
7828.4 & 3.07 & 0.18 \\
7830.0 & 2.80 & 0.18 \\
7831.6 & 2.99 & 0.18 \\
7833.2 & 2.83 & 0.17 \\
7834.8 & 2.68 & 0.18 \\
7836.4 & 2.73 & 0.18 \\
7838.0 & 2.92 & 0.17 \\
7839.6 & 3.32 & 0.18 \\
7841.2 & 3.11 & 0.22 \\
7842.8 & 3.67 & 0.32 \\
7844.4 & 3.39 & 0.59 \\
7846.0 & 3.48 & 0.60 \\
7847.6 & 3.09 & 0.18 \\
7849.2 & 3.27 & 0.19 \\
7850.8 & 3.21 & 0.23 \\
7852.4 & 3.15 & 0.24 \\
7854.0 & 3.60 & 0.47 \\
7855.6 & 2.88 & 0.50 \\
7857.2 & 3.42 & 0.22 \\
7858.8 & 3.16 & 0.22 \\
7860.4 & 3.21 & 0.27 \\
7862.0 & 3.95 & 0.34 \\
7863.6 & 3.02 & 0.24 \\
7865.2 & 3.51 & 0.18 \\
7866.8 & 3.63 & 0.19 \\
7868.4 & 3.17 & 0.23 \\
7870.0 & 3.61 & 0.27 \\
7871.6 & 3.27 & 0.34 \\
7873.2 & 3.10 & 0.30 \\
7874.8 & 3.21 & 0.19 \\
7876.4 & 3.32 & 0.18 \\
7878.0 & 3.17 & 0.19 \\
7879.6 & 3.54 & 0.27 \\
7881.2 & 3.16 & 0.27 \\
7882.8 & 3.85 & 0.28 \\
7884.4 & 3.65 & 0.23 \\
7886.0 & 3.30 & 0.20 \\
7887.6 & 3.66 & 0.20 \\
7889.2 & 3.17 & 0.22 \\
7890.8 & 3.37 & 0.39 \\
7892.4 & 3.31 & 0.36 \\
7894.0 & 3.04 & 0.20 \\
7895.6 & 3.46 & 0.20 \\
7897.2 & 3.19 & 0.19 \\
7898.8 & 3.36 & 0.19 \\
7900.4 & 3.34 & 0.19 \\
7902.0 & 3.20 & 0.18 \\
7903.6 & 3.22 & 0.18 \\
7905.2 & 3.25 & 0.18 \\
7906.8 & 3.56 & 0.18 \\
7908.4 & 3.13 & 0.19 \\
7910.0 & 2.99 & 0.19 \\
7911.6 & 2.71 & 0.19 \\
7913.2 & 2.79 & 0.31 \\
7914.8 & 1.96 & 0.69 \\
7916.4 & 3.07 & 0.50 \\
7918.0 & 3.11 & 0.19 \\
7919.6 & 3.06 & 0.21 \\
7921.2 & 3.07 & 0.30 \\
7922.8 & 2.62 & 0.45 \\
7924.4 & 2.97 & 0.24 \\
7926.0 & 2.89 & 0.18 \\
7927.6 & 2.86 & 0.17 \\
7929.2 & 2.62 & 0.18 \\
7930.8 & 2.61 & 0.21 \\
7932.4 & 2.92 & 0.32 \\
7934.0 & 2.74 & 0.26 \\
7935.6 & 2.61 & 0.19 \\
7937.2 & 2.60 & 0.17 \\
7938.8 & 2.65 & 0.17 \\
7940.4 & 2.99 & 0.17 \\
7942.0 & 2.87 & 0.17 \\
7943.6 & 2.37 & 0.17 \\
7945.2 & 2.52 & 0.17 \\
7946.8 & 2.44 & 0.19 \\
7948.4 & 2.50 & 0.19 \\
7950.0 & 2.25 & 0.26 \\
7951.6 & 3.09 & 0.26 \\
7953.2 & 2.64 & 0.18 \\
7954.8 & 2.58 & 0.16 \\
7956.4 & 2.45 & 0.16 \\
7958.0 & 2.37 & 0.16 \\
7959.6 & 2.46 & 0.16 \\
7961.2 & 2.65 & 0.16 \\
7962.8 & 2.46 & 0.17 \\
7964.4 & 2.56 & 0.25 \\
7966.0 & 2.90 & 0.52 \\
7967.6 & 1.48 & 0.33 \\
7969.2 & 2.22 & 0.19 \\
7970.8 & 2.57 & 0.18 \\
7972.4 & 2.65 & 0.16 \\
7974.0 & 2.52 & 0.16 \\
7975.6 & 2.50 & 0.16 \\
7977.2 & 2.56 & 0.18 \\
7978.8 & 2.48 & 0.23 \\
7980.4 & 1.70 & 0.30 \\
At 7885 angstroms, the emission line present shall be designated Mg II 2798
